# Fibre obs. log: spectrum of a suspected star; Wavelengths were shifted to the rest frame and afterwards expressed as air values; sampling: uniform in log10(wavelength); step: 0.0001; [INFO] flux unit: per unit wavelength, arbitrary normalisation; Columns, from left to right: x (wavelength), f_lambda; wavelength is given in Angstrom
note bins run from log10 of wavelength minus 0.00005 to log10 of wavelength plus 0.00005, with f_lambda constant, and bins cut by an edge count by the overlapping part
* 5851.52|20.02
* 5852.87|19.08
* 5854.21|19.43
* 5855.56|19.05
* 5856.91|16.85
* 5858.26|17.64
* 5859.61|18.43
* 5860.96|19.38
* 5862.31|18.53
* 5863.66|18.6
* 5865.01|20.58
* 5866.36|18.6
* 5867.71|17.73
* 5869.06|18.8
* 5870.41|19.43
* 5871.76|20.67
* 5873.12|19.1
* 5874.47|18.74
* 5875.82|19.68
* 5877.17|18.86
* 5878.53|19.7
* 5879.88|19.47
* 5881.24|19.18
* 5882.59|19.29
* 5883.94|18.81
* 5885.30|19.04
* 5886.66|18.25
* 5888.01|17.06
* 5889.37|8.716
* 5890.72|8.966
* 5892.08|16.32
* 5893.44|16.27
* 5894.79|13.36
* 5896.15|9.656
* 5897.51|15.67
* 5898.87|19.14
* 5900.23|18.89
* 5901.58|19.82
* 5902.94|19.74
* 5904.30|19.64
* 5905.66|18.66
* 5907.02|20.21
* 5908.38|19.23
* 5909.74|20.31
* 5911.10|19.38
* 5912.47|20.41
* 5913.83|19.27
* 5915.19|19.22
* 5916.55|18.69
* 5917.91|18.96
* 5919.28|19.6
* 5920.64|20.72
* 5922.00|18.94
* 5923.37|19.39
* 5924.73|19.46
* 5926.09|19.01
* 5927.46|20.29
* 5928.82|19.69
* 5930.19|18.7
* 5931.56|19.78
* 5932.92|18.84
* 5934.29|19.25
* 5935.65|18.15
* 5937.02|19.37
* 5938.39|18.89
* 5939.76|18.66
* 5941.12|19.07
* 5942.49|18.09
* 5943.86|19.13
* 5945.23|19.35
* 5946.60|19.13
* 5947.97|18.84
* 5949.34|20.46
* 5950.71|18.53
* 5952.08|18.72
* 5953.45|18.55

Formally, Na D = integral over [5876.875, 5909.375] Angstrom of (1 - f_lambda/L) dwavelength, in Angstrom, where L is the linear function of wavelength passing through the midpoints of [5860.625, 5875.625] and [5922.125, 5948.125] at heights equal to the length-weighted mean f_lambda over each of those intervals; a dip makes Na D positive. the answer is 3.2 Angstrom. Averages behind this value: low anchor 19.1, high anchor 19.1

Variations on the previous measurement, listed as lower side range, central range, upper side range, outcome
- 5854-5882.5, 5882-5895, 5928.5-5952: 2.3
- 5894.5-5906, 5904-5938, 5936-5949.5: -2.4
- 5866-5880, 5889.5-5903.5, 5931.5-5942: 2.6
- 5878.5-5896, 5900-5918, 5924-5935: -1.7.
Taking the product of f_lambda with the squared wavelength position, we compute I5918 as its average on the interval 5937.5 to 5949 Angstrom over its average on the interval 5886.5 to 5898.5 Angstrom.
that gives 1.40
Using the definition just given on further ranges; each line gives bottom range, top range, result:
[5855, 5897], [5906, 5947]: 1.12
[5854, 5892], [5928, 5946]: 1.07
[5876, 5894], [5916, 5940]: 1.15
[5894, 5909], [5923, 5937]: 1.10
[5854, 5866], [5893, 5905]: 0.92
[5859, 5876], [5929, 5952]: 1.02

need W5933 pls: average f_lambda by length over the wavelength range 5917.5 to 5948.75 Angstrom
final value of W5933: 19.2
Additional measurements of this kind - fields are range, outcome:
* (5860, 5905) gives 17.8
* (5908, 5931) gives 19.5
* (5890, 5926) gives 18.1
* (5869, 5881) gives 19.4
